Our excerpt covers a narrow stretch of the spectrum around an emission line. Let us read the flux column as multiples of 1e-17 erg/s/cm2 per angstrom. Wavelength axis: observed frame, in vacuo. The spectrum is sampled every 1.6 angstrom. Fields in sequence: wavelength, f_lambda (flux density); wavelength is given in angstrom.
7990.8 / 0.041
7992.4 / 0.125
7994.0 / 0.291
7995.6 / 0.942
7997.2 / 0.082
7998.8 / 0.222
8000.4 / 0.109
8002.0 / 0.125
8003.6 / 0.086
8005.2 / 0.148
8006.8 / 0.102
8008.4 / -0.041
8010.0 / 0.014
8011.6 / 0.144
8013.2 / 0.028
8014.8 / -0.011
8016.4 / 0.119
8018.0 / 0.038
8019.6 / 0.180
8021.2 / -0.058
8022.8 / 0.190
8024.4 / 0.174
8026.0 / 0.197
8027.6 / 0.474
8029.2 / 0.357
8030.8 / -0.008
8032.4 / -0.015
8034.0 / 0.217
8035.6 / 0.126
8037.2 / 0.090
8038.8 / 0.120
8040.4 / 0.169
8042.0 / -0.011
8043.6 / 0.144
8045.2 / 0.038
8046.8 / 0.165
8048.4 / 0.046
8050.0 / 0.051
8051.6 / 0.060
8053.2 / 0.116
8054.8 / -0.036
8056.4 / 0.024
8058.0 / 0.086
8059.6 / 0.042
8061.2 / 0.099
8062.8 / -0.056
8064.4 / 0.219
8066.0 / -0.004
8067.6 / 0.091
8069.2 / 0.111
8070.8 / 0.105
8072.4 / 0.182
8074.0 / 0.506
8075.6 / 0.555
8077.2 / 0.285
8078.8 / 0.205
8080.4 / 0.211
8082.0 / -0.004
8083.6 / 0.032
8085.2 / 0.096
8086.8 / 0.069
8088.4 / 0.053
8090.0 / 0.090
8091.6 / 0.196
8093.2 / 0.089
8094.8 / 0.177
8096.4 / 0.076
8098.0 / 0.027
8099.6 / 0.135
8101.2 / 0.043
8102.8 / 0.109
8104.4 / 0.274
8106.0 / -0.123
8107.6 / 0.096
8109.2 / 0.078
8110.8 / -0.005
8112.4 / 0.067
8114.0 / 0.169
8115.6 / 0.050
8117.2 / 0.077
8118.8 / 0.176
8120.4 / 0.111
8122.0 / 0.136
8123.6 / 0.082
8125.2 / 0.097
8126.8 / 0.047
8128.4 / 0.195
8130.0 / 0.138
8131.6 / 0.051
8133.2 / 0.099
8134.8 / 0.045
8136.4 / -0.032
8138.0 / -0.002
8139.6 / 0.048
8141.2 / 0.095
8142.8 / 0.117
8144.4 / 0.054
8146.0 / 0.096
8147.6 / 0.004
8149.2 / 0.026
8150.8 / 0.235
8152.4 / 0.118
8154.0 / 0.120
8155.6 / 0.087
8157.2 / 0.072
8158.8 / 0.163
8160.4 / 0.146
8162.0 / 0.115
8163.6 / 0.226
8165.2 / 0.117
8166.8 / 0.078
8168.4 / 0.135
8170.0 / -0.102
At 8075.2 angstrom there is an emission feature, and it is H-gamma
